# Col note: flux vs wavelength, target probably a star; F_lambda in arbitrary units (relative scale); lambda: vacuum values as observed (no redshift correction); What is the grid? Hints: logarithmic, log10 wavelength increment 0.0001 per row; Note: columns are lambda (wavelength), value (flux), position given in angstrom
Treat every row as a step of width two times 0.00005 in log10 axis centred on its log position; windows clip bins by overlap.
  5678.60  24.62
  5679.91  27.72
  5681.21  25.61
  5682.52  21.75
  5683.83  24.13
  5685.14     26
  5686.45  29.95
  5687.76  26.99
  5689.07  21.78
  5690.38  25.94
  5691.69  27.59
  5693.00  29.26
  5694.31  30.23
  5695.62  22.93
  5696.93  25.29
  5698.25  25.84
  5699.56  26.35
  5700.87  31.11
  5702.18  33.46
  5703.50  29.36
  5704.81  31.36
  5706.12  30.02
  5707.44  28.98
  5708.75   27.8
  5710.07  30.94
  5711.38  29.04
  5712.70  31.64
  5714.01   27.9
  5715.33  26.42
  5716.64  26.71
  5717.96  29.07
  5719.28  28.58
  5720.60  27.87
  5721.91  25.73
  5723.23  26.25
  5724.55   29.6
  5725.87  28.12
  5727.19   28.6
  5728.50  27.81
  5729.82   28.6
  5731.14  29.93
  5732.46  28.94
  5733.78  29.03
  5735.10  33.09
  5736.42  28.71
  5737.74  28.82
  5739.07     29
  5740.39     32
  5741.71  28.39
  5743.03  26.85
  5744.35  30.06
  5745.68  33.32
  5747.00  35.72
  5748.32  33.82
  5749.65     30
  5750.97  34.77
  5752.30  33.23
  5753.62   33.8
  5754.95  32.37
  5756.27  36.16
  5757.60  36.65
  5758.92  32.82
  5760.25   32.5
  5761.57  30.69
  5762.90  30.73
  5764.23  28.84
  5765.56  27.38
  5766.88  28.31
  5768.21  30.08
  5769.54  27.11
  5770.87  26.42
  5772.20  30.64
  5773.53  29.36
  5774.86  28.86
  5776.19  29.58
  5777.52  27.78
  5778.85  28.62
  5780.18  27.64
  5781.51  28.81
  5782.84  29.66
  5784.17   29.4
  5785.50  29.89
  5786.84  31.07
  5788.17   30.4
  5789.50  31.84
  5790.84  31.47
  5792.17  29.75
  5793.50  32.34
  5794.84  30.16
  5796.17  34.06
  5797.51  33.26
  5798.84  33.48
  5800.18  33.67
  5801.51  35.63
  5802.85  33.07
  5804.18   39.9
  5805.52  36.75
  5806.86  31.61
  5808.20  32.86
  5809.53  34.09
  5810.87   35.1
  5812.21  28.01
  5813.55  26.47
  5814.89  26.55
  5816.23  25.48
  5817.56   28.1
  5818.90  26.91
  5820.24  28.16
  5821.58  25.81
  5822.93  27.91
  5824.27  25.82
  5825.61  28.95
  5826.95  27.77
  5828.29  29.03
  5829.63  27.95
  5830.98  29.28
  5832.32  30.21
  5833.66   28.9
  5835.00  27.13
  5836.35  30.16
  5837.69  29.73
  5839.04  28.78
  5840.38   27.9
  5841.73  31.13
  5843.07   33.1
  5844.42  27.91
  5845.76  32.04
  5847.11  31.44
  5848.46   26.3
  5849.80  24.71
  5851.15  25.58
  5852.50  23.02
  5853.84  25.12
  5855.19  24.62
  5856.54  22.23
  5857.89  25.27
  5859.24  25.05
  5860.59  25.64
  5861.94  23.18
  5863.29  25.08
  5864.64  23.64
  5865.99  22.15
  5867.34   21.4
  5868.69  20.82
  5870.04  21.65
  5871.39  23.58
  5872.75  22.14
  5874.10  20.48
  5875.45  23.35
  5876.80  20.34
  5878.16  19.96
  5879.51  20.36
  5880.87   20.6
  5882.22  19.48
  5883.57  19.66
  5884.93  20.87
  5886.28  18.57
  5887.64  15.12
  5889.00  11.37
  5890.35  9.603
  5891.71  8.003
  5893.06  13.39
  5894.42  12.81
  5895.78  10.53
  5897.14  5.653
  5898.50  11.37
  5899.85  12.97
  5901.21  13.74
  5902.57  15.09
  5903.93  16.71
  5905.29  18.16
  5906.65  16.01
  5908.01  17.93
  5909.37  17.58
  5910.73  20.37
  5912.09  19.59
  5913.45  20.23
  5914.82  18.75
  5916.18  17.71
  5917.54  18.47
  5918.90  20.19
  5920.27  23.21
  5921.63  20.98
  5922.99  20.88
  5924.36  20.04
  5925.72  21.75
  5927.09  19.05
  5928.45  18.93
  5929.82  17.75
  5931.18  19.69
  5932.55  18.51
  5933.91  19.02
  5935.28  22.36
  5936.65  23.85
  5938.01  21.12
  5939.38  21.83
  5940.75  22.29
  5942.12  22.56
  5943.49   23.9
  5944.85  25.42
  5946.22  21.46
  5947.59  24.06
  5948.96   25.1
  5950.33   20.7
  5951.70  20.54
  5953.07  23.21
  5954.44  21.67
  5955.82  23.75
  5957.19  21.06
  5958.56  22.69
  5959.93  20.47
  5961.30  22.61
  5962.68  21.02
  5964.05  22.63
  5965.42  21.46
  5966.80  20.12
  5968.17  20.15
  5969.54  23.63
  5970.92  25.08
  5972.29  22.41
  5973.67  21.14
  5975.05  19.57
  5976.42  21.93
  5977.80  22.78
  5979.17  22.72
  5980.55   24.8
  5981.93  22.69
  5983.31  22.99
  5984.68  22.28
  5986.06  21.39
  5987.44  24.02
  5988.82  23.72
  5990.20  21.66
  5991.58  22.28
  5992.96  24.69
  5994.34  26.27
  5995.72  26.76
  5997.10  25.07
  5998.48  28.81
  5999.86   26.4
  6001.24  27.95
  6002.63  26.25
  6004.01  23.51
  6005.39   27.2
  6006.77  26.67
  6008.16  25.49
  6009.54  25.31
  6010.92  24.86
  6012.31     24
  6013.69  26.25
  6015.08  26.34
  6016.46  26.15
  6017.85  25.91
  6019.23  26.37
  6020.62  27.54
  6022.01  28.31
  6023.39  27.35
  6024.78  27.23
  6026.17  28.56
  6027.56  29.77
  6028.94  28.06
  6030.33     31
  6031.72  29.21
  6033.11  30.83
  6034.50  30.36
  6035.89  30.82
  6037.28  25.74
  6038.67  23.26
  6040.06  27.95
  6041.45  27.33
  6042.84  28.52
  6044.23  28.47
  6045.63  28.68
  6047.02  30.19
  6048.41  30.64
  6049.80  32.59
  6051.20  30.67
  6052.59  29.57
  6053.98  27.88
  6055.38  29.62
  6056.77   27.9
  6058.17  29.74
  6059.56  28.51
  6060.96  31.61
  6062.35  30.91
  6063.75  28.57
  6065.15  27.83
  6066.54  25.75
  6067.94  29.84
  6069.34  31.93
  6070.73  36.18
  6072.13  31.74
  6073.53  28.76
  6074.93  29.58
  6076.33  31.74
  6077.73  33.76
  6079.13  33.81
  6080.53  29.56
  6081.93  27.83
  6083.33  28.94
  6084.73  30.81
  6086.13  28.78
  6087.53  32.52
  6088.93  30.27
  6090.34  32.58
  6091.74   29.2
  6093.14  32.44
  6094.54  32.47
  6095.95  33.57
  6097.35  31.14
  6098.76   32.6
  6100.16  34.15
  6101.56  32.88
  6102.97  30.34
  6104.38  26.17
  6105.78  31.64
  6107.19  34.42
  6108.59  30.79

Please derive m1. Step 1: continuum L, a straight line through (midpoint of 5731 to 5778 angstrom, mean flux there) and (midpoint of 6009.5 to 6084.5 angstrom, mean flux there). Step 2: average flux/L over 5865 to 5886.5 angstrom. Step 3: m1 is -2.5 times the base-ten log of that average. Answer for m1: 0.38 mag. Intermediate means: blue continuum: 30.7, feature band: 21.1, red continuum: 28.9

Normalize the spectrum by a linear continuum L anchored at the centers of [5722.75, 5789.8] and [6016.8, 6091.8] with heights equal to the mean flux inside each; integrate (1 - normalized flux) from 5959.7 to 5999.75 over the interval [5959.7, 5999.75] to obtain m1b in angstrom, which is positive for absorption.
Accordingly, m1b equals 8.96 angstrom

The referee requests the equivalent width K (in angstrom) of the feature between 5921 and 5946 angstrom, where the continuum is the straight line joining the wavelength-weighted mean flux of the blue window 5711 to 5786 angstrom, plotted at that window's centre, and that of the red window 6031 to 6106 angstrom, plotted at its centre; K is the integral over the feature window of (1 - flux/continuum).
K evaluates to 7.4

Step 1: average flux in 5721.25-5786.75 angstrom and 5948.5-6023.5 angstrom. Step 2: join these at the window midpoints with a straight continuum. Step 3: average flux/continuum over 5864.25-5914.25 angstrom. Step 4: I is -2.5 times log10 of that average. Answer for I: 0.46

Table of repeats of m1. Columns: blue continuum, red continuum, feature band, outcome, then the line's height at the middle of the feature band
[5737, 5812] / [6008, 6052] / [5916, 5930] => 0.42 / 29.4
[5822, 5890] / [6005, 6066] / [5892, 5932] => 0.44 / 25.7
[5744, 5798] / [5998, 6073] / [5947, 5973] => 0.29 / 29.1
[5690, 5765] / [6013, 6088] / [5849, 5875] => 0.25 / 29.6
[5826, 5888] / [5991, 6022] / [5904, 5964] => 0.22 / 25.5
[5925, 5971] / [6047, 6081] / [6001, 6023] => 0.02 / 26.5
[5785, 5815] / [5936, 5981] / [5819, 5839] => 0.08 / 30.5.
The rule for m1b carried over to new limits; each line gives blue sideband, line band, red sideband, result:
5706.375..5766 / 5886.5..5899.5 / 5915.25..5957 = 6.7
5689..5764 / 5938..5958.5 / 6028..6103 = 5.1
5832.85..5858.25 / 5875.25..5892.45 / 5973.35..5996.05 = 5.9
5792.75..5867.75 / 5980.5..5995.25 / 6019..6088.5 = 3.0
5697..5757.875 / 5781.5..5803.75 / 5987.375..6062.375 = -1.8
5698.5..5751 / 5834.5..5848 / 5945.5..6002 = -1.8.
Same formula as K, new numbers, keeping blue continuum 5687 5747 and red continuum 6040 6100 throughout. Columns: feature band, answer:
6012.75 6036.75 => 1.6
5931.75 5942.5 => 3.0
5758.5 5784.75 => -0.3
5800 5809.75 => -1.9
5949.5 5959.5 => 2.6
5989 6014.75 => 3.9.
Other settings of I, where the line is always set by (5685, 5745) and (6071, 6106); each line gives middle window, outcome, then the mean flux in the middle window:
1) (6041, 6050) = 0.05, 29.4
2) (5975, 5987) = 0.32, 22.5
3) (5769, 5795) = -0.02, 29.5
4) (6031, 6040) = 0.09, 28.3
